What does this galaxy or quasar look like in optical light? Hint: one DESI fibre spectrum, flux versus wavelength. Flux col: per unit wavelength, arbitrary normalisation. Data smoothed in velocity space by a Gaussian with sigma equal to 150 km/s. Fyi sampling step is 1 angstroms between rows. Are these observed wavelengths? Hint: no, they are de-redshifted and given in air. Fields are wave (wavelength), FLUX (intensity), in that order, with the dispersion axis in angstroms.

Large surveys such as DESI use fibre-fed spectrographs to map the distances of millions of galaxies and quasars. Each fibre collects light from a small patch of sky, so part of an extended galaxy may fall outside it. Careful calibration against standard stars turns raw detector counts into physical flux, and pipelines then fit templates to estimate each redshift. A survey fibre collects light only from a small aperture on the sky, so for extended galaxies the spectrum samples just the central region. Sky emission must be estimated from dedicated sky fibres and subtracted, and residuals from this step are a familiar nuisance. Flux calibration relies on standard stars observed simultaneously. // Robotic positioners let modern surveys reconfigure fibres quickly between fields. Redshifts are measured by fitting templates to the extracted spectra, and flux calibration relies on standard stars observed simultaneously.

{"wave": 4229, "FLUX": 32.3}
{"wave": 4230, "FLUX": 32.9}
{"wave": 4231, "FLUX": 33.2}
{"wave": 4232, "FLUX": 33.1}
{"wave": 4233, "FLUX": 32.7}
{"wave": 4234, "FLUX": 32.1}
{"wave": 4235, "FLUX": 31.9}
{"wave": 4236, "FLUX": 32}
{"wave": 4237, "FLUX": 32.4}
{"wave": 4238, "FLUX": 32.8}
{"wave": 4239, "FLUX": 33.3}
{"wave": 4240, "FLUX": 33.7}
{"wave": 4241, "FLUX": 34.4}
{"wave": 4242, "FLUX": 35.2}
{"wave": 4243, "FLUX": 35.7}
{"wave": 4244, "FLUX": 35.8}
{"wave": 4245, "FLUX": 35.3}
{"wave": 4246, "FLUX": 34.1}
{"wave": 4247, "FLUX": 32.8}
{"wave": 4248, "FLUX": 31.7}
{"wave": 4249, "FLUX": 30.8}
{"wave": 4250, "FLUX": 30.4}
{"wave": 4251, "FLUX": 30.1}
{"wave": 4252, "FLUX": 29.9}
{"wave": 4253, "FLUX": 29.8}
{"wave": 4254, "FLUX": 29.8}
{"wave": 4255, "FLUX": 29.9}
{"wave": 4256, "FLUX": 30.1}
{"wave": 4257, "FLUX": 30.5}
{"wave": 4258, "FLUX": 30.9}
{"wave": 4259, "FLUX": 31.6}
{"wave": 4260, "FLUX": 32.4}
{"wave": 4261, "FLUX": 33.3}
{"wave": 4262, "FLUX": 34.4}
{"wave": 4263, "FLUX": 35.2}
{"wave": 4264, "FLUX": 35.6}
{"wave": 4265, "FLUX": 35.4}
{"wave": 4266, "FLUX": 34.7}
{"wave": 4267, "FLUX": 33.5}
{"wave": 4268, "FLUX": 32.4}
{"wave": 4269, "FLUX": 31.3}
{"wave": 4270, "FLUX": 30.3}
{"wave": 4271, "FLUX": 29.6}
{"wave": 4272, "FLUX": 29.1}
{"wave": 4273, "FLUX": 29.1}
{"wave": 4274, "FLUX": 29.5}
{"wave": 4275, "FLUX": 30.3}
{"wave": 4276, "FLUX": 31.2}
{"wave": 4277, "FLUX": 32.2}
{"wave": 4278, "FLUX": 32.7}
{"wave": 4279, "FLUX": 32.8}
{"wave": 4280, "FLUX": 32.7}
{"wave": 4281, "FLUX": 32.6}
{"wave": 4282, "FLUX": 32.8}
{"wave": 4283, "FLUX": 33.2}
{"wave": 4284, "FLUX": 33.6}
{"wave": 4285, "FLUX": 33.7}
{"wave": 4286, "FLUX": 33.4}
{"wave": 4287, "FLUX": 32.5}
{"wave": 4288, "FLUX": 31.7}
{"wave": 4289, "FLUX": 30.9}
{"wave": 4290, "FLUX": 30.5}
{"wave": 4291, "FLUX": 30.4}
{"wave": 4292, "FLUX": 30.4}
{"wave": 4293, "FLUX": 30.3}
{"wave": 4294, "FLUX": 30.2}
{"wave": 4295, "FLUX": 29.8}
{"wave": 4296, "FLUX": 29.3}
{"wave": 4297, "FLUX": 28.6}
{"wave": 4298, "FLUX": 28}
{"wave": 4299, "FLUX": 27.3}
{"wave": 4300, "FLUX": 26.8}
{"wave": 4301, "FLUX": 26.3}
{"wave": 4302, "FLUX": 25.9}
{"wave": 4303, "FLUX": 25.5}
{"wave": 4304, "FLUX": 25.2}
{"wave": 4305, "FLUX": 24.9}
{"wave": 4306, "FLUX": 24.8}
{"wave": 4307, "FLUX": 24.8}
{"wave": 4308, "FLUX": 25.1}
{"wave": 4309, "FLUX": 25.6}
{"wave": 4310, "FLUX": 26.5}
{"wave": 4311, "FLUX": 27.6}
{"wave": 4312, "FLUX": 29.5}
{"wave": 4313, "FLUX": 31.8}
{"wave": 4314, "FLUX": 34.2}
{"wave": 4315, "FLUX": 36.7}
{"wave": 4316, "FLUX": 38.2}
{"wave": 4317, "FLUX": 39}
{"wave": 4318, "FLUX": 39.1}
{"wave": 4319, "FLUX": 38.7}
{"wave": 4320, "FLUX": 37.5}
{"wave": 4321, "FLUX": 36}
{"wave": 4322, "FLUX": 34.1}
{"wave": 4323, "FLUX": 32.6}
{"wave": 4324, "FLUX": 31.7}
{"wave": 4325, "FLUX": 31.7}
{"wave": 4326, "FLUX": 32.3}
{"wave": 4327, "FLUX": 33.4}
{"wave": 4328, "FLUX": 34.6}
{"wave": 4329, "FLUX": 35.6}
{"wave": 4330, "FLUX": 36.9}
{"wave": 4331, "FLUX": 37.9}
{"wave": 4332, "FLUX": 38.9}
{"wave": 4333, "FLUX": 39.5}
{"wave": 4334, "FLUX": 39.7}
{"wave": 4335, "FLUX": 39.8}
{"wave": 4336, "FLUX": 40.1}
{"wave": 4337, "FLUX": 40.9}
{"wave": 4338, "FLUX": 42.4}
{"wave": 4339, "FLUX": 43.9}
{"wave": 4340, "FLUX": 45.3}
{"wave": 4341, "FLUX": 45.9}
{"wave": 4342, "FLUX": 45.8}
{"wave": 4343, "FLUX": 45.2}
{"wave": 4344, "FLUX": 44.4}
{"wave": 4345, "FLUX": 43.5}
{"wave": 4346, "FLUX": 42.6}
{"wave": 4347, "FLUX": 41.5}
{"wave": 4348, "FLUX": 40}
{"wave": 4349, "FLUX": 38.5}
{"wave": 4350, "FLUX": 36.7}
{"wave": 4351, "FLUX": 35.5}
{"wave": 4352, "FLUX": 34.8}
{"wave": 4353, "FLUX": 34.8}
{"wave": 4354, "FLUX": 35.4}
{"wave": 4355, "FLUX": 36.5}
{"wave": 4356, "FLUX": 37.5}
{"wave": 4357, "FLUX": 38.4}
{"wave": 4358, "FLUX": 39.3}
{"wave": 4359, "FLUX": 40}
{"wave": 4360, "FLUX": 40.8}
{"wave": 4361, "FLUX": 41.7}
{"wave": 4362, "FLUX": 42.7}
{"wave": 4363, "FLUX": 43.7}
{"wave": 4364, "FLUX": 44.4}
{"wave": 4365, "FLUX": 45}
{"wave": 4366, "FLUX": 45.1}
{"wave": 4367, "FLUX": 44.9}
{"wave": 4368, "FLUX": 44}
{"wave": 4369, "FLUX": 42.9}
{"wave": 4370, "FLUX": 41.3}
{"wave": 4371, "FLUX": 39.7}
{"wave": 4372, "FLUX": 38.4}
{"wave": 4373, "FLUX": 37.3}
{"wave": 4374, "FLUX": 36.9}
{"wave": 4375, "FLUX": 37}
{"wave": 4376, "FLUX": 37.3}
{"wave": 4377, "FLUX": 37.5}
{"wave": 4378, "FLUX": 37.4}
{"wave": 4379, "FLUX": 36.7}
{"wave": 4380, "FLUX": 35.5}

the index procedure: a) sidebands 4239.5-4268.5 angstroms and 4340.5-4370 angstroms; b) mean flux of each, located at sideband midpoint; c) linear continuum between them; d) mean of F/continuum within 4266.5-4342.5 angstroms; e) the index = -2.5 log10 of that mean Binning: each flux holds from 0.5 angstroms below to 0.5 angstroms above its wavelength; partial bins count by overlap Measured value 0.128 mag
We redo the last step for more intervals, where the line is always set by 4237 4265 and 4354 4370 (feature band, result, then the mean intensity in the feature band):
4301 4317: 0.287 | 28.7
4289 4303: 0.252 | 28.7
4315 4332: 0.080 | 35.7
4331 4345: -0.071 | 42.3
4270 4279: 0.132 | 30.6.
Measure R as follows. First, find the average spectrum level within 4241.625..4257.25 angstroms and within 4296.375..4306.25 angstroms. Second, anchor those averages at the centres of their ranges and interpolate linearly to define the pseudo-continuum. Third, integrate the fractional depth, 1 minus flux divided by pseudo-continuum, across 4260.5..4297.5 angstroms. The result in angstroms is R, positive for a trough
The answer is -3.9 angstroms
